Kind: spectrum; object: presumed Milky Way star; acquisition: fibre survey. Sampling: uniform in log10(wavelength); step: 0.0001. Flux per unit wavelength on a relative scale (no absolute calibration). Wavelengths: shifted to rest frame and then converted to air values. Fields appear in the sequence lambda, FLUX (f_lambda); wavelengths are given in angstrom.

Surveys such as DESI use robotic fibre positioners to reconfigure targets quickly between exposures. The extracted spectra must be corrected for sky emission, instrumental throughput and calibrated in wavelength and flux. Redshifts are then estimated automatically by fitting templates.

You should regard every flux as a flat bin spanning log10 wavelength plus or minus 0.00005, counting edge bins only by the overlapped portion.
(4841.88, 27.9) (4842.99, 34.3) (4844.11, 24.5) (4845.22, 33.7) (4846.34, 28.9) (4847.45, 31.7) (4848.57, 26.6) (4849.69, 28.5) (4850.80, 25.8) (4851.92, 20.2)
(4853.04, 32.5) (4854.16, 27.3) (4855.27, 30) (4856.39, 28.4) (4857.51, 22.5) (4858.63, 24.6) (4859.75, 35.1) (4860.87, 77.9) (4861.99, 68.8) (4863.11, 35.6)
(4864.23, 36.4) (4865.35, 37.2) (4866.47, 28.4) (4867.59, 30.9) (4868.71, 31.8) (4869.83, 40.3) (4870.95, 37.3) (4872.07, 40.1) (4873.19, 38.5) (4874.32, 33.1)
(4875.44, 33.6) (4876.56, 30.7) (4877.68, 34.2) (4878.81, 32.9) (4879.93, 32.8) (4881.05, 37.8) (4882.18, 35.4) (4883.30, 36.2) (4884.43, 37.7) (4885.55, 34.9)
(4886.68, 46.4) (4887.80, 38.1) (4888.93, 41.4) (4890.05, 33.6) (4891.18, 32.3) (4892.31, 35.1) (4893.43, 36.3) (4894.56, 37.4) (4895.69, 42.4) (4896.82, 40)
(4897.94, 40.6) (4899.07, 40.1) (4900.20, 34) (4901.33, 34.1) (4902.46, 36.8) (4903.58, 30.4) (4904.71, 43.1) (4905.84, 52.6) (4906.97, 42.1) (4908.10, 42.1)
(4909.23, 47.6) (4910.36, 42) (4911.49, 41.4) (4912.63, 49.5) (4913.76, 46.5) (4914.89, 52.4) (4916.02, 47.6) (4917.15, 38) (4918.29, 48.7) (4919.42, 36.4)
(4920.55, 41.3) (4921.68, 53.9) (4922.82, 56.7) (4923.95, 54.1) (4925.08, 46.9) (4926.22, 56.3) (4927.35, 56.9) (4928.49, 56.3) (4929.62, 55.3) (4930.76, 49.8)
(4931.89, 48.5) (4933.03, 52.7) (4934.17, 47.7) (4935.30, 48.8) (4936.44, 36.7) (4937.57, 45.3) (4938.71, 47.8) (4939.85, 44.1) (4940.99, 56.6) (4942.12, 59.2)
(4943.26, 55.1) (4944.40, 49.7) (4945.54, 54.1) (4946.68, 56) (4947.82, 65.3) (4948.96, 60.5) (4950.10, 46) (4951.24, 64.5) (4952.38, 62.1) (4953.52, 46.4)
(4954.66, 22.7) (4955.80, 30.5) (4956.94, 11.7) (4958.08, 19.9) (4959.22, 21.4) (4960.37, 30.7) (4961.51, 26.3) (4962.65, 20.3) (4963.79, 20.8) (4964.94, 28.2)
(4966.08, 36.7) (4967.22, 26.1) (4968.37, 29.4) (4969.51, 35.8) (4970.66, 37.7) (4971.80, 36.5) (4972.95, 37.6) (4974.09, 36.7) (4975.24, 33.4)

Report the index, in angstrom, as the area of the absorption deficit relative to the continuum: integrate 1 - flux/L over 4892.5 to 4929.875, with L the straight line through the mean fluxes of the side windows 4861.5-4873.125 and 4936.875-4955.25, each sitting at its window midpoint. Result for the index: 1.3 angstrom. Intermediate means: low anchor 38.5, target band 44.7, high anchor 52.1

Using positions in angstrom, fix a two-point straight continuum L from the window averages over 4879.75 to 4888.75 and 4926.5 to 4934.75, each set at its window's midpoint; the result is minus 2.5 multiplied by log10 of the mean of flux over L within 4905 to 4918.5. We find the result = 0.02 mag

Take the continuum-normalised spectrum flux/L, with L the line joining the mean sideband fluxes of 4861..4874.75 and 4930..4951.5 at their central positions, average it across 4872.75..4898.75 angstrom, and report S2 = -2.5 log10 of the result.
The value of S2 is 0.16 mag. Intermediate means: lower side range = 39.5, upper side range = 51.9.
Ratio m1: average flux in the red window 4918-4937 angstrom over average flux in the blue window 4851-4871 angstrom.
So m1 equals 1.40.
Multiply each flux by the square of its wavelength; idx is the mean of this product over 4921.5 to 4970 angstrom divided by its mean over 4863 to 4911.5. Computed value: 1.20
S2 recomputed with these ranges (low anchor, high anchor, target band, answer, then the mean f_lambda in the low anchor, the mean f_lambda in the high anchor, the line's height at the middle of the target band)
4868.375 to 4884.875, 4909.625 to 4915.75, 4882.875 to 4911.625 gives 0.07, 35.5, 46.4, 41.8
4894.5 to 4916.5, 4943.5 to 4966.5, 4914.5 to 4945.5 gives -0.22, 42.2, 38.9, 40.6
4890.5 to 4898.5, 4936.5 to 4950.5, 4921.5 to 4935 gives -0.10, 37.7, 52.8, 48.1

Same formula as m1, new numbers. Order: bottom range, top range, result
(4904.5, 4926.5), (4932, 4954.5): 1.11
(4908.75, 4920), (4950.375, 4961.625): 0.76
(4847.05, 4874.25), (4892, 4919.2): 1.20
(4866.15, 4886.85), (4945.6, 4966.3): 1.07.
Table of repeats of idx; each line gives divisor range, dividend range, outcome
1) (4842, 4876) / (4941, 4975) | 1.19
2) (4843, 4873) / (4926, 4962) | 1.41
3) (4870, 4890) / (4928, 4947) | 1.42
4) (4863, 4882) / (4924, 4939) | 1.47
